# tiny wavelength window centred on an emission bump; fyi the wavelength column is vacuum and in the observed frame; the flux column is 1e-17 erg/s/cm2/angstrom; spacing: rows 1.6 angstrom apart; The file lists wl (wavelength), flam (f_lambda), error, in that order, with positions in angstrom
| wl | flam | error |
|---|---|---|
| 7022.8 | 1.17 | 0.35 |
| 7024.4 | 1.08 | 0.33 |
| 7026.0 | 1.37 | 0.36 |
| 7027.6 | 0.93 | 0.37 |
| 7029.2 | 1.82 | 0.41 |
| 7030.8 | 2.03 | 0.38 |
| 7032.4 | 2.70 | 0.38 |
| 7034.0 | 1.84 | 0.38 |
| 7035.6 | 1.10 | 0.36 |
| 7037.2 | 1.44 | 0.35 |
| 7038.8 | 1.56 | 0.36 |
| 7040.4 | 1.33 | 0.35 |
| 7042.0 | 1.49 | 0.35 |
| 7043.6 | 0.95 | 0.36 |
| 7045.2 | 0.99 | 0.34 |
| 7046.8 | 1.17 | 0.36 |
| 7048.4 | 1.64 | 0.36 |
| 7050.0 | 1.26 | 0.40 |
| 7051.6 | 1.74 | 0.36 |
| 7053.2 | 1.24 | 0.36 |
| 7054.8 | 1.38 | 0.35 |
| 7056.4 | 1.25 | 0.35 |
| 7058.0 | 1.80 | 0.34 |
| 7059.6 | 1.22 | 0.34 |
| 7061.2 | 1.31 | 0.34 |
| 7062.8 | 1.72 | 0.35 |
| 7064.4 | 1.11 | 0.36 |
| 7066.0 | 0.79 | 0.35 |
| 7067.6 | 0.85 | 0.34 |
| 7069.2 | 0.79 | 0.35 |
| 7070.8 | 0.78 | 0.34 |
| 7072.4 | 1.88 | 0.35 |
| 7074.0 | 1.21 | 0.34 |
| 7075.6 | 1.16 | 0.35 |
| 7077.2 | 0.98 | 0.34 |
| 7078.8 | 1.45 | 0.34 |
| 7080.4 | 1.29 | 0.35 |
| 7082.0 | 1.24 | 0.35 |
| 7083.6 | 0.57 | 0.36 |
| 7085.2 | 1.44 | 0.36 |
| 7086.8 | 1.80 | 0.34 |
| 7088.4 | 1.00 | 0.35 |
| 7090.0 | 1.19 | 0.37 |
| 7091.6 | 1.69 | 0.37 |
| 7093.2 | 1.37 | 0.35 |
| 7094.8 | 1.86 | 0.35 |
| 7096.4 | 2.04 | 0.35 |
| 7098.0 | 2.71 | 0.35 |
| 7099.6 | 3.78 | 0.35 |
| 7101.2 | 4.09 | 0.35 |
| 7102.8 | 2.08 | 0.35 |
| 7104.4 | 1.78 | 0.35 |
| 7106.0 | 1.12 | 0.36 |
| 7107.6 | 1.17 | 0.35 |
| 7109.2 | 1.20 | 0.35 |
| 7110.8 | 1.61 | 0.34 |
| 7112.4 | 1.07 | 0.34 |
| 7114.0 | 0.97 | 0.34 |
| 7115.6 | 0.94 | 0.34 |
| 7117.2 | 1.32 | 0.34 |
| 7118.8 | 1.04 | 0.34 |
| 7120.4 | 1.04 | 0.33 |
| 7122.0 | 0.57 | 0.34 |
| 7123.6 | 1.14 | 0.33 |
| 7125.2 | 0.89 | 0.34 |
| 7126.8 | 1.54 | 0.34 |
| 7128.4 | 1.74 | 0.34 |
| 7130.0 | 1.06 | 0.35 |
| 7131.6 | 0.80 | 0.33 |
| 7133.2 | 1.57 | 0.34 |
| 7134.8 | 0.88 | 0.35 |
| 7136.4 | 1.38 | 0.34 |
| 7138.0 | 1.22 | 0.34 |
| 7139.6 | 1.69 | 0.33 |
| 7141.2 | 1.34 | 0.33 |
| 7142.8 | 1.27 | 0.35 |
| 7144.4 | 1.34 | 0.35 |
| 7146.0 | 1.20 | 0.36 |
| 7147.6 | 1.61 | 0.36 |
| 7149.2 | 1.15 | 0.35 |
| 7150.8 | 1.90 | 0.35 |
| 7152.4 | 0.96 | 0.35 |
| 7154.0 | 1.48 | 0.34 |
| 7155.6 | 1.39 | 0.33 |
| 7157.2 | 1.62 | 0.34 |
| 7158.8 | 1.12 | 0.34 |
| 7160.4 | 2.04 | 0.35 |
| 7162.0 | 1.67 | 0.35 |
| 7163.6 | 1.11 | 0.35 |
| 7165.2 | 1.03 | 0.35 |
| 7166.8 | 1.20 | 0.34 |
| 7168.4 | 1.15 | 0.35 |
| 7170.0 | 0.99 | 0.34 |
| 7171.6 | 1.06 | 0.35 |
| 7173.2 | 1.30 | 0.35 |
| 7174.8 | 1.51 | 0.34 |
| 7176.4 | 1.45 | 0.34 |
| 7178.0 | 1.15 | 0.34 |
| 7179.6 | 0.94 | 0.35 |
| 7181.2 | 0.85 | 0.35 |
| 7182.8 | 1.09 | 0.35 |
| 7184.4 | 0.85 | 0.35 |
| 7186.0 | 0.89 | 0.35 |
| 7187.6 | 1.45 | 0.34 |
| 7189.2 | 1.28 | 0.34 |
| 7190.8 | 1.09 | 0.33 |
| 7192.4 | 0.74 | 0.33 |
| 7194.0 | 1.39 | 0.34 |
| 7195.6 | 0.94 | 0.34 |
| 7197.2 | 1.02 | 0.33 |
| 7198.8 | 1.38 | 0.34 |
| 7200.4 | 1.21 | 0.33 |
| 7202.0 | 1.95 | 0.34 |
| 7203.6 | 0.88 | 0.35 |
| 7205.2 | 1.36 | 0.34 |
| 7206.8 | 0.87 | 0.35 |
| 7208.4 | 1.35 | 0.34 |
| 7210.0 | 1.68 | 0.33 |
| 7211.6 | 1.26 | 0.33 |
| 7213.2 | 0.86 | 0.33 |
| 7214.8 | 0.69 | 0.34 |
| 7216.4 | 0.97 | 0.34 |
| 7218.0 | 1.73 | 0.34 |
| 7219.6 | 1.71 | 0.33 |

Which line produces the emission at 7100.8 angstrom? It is [O III] 5007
